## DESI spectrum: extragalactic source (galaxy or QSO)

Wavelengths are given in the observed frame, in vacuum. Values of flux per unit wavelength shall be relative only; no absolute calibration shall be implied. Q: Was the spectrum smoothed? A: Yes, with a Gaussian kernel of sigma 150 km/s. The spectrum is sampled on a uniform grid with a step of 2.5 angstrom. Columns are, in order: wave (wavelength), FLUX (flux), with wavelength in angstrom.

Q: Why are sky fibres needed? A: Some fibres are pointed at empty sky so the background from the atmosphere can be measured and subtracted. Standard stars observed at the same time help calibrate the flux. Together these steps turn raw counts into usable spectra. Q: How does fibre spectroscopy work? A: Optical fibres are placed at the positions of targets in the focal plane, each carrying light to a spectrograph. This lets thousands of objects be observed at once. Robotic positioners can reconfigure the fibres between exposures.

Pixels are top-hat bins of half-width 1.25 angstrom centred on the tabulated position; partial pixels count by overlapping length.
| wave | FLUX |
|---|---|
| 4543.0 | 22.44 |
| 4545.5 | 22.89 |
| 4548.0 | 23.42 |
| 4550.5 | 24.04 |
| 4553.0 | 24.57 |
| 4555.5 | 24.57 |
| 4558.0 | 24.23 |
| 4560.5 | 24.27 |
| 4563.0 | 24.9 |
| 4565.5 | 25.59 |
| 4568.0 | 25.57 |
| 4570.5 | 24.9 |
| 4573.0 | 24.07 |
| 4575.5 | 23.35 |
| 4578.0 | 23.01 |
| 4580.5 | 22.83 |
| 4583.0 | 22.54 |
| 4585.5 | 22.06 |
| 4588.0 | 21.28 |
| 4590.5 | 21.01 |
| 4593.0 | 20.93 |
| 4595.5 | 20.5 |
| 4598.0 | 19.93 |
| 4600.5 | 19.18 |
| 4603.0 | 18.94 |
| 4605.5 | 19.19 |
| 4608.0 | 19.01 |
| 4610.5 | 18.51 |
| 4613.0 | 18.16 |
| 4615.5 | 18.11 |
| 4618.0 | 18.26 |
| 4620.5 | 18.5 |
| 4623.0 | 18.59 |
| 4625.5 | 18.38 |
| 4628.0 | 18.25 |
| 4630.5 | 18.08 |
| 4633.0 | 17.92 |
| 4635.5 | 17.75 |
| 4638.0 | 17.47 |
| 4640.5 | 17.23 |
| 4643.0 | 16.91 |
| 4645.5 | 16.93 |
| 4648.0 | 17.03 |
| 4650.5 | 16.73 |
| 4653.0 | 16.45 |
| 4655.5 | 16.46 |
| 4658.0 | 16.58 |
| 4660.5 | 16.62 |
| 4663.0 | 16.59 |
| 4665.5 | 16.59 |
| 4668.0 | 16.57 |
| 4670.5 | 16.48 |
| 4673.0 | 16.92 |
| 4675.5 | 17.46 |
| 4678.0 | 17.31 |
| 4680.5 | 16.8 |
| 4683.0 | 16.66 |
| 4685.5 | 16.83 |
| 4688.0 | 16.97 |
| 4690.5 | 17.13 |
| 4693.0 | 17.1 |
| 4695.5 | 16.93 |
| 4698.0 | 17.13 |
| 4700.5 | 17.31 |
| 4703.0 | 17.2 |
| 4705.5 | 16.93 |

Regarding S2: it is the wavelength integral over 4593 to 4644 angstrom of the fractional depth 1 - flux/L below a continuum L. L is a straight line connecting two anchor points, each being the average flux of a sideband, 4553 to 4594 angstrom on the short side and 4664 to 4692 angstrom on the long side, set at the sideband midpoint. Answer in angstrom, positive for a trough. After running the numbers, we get 5.3 angstrom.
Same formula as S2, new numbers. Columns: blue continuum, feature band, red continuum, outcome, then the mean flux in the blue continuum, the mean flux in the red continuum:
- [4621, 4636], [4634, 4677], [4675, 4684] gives 1.7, 18.2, 17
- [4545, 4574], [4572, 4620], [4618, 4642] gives 1.5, 24.5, 18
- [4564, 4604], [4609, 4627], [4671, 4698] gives 1.9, 22.3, 17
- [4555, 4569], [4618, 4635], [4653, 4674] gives 1.2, 24.9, 16.6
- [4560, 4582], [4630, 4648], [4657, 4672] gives 1.2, 24.3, 16.6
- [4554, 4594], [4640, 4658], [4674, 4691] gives 2.1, 23.5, 17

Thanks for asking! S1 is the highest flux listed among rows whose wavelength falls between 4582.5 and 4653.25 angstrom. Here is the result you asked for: 22.54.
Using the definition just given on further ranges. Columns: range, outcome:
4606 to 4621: 19.01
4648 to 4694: 17.46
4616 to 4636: 18.59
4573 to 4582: 24.07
